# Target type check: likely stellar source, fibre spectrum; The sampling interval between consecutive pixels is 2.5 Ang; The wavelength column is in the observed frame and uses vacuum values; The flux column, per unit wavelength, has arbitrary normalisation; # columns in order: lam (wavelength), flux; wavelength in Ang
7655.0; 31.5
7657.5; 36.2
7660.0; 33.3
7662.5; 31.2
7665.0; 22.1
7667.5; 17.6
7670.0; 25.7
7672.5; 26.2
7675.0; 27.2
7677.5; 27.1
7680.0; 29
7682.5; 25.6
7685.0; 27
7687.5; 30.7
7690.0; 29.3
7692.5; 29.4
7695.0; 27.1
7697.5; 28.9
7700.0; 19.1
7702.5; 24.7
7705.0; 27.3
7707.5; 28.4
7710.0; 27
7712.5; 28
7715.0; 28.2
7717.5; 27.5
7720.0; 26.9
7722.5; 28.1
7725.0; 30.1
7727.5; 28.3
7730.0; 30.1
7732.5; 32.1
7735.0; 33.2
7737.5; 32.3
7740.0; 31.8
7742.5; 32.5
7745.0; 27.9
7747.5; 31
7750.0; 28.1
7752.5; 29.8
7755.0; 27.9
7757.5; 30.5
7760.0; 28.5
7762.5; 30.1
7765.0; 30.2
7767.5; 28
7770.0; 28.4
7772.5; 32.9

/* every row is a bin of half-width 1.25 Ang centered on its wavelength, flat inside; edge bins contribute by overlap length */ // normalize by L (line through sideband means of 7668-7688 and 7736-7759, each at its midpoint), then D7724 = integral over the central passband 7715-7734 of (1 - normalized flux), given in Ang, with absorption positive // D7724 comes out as 0.1 Ang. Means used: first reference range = 26.8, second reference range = 30.2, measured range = 29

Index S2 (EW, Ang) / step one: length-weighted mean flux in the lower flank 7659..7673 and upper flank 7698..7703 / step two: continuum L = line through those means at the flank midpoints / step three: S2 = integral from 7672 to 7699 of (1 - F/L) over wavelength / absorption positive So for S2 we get -4.5 Ang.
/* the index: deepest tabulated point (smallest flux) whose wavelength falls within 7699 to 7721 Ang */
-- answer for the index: 19.1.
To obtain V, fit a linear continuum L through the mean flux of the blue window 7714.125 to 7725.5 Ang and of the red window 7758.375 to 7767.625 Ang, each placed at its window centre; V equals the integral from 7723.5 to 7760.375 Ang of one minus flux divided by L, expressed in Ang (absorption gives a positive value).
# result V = -2.0 Ang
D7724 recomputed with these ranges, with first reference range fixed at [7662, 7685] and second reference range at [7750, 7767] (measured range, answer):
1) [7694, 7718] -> 0.42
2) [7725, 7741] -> -1.68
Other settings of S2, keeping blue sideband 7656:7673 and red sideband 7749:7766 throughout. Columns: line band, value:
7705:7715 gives 0.2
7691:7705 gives 1.1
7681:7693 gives -0.1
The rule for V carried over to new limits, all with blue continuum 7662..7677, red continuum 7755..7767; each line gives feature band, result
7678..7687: -0.7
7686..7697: -1.3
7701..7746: -2.4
